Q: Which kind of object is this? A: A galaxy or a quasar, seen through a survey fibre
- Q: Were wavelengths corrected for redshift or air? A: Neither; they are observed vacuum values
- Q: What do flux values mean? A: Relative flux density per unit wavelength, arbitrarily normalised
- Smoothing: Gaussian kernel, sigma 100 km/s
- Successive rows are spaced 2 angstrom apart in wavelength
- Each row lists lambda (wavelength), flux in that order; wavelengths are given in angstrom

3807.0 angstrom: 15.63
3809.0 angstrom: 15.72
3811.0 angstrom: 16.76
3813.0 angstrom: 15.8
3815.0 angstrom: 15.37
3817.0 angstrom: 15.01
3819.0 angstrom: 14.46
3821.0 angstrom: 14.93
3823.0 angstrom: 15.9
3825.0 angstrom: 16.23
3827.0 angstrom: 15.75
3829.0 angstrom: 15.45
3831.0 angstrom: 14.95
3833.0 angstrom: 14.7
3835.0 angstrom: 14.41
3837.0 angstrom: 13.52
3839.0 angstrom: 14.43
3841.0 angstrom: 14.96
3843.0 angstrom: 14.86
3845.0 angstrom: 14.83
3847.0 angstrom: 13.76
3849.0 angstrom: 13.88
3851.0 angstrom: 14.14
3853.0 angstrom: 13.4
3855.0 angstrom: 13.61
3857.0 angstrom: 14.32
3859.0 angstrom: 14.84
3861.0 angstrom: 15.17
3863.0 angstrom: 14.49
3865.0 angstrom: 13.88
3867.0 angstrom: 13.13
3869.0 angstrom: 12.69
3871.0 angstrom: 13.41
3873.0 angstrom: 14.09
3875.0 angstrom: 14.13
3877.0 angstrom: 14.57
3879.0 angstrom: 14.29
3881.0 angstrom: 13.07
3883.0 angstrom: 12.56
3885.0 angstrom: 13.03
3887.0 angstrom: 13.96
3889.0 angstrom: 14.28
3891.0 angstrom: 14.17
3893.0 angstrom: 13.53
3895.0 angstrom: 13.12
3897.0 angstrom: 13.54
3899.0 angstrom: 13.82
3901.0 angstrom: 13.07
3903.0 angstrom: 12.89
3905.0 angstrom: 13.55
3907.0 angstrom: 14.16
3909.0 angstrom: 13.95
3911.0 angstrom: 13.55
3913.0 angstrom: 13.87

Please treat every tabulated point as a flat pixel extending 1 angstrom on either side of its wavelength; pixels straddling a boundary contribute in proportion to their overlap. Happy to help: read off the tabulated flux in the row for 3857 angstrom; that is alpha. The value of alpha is 14.32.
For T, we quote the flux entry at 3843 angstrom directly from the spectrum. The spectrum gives 14.86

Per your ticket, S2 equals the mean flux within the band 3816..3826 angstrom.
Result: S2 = 15.3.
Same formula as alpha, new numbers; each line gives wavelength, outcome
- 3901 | 13.07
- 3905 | 13.55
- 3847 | 13.76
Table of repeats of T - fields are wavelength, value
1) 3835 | 14.41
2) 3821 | 14.93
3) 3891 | 14.17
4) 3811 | 16.76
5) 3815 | 15.37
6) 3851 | 14.14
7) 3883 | 12.56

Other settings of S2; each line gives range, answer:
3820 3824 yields 15.4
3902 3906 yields 13.2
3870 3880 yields 14.1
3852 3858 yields 13.8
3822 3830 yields 15.8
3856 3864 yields 14.7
